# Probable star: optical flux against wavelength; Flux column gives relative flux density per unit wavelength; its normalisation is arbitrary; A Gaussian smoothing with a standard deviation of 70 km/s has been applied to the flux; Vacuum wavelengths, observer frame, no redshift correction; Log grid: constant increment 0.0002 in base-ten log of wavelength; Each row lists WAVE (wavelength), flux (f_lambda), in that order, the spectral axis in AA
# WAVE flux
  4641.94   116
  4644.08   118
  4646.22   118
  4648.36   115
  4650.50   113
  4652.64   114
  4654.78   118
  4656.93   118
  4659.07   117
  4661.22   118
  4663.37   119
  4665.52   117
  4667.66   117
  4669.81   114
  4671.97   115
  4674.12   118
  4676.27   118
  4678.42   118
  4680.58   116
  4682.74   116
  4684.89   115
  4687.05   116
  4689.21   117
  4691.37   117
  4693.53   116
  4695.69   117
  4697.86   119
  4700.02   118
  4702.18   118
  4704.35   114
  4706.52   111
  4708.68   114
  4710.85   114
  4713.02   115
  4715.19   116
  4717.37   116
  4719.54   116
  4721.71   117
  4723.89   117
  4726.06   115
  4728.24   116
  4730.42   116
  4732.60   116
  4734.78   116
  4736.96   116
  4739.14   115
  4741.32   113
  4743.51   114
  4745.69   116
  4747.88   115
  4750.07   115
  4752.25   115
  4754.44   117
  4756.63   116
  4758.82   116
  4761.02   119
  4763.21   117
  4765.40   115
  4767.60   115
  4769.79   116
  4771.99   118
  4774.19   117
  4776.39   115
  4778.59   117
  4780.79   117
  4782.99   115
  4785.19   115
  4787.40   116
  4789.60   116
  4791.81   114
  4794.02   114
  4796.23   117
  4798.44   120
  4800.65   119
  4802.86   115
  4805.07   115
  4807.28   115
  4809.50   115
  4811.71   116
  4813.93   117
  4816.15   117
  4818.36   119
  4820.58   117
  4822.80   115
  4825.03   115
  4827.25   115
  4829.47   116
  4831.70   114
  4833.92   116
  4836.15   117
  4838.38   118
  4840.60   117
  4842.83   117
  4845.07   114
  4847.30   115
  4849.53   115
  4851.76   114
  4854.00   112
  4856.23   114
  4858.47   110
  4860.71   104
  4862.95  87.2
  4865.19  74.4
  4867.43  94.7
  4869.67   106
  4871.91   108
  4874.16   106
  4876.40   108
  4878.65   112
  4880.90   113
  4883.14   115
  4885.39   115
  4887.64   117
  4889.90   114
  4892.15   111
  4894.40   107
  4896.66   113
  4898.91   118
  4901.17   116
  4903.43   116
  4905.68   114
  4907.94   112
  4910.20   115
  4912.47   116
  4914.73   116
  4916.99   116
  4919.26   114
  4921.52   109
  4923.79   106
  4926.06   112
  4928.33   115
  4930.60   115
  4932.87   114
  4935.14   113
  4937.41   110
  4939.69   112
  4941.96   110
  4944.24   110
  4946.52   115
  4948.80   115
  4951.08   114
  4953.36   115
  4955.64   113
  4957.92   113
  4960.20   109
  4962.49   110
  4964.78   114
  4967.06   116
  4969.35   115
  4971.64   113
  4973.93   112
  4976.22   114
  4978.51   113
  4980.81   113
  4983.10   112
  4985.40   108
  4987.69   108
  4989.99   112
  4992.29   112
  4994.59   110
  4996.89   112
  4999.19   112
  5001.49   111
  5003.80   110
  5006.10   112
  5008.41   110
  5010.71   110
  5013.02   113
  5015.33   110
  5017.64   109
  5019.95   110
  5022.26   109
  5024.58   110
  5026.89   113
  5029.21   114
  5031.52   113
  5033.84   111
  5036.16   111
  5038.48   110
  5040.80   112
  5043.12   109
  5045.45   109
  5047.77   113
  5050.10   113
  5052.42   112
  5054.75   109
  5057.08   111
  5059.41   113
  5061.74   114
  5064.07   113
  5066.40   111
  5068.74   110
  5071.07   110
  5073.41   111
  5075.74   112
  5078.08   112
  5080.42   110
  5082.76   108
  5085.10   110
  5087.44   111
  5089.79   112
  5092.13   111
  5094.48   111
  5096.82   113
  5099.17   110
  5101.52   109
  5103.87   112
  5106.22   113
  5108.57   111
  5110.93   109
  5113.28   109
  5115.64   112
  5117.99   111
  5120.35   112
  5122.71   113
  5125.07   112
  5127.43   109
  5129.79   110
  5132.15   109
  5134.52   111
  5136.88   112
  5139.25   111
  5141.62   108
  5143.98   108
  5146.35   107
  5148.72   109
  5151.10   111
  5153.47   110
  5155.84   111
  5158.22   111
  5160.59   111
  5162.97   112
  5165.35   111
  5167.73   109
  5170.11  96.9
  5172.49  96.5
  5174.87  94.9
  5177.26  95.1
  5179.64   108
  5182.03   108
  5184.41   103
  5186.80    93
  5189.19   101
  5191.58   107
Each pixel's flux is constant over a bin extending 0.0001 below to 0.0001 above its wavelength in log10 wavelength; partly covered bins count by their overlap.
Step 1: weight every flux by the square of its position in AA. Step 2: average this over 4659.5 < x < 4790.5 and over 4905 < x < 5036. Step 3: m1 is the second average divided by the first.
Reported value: 1.1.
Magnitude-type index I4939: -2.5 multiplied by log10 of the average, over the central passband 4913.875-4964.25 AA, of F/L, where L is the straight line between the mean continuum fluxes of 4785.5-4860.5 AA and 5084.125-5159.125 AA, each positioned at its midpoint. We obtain 0.01 mag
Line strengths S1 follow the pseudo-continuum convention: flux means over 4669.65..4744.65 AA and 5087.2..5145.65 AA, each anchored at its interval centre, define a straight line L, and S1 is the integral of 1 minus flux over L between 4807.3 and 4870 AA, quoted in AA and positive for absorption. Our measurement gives 1.45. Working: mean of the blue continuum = 116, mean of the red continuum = 111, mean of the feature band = 112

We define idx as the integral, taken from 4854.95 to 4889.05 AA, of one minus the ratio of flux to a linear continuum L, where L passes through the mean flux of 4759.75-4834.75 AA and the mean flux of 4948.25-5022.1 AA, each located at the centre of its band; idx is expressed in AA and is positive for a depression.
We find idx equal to 2.59 AA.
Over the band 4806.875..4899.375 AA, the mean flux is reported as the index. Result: 112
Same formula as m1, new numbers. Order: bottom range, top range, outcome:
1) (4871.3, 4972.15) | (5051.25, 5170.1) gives 1.06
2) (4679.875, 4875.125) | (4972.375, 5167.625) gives 1.09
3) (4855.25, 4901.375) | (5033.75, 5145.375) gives 1.12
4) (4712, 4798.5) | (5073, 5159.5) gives 1.10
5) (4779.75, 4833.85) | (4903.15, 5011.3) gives 1.03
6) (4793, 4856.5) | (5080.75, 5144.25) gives 1.07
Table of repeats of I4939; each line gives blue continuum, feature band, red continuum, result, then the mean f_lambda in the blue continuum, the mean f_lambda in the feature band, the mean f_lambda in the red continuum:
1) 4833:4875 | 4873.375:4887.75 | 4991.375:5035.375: -0.03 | 108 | 112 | 111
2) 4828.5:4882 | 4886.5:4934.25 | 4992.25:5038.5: -0.04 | 109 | 114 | 111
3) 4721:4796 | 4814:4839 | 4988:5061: -0.02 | 116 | 116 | 111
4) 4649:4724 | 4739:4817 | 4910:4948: -0.01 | 116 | 116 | 113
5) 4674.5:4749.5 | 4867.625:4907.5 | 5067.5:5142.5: 0.02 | 116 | 112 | 111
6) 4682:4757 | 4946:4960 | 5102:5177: -0.02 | 116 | 114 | 109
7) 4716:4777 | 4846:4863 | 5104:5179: 0.03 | 116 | 110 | 109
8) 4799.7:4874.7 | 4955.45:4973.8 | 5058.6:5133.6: -0.01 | 112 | 113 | 111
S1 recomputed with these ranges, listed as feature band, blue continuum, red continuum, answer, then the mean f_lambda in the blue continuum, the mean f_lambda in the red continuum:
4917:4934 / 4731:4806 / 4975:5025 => 0.0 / 116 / 111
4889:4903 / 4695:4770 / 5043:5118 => 0.0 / 116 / 111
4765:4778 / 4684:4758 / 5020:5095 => -0.1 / 116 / 111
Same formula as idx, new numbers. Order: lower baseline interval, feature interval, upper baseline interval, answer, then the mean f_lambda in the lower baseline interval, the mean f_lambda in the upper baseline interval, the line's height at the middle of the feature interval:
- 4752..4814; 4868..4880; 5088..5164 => 0.8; 116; 111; 115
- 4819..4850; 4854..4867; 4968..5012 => 1.8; 116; 112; 115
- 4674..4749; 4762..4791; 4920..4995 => -0.3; 116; 112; 115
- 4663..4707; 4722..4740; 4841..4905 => -0.2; 117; 110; 115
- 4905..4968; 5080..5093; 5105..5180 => -0.1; 113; 109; 110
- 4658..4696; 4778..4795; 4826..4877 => -0.5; 117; 109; 112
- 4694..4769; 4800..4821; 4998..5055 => -0.4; 116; 111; 114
